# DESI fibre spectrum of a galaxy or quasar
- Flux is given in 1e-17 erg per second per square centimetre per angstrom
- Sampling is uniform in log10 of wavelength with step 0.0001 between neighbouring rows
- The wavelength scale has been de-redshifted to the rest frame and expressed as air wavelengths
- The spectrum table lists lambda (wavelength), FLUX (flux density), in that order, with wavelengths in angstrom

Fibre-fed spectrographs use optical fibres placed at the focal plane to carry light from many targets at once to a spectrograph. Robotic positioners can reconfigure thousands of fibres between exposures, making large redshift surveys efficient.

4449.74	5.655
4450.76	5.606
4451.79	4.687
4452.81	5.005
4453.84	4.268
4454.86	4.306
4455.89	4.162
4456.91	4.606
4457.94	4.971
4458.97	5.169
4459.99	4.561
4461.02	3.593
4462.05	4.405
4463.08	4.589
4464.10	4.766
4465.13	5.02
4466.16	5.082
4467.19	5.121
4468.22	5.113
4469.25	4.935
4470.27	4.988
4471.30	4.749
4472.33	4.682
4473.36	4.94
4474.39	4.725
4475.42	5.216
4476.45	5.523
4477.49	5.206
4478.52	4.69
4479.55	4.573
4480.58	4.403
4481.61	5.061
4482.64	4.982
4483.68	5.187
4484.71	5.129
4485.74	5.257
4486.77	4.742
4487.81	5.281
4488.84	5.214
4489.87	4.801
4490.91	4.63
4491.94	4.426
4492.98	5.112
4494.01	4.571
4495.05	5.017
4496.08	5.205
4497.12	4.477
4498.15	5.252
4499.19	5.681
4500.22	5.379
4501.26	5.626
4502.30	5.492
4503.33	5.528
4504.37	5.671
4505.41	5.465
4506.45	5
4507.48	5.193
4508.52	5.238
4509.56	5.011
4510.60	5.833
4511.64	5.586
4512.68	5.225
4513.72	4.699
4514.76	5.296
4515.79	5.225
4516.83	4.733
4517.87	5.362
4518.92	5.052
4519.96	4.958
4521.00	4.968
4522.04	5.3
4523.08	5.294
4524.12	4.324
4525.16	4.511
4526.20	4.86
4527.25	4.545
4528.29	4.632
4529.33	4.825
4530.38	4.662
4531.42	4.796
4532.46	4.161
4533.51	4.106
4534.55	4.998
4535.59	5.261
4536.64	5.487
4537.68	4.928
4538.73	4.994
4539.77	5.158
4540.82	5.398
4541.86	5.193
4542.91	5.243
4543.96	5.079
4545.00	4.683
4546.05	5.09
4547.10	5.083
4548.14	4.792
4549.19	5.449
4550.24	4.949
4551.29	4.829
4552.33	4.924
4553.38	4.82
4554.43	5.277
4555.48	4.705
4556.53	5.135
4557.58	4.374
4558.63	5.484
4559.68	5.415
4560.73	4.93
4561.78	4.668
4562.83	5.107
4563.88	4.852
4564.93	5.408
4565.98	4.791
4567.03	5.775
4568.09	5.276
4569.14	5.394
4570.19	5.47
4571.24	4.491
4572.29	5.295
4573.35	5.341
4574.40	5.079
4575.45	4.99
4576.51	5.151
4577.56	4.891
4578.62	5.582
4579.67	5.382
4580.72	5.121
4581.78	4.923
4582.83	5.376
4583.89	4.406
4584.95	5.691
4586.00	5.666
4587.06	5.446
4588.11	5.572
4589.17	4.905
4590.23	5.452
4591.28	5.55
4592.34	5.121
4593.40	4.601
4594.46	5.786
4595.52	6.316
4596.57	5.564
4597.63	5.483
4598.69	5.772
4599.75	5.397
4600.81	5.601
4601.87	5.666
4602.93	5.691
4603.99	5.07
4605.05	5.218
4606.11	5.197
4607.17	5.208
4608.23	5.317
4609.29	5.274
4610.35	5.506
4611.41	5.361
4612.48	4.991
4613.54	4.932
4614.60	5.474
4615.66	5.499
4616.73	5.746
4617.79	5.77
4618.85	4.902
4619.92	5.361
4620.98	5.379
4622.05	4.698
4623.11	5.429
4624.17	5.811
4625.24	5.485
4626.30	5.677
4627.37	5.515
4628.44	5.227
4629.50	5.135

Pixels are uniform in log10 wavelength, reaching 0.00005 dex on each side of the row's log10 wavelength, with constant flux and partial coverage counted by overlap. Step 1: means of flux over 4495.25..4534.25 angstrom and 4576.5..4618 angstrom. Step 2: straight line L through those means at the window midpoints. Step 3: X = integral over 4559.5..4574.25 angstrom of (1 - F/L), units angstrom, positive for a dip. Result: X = 0.3 angstrom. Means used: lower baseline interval 5.06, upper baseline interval 5.37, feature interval 5.15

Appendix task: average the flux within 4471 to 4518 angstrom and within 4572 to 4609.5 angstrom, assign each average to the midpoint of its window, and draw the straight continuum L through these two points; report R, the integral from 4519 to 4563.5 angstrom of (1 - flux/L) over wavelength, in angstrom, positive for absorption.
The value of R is 2.3 angstrom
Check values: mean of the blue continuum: 5.09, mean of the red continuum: 5.34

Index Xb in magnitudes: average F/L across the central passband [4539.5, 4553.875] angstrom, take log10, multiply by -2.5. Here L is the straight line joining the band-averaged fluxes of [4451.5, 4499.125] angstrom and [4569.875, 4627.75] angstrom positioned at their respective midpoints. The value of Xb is 0.017 mag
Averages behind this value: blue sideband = 4.84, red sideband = 5.34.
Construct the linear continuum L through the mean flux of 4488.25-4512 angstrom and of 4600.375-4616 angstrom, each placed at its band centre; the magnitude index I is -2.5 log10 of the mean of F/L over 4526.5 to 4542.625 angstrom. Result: 0.076 mag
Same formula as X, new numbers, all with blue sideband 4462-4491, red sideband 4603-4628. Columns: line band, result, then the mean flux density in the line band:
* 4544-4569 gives 0.6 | 5.04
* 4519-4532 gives 0.7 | 4.81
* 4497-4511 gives -1.0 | 5.37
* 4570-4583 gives 0.2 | 5.15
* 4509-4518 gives -0.3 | 5.21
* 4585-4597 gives -0.4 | 5.46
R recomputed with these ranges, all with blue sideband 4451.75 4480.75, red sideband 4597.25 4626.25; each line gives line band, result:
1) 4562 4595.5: 0.1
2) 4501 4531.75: -0.7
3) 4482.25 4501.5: -0.7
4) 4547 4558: 0.4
